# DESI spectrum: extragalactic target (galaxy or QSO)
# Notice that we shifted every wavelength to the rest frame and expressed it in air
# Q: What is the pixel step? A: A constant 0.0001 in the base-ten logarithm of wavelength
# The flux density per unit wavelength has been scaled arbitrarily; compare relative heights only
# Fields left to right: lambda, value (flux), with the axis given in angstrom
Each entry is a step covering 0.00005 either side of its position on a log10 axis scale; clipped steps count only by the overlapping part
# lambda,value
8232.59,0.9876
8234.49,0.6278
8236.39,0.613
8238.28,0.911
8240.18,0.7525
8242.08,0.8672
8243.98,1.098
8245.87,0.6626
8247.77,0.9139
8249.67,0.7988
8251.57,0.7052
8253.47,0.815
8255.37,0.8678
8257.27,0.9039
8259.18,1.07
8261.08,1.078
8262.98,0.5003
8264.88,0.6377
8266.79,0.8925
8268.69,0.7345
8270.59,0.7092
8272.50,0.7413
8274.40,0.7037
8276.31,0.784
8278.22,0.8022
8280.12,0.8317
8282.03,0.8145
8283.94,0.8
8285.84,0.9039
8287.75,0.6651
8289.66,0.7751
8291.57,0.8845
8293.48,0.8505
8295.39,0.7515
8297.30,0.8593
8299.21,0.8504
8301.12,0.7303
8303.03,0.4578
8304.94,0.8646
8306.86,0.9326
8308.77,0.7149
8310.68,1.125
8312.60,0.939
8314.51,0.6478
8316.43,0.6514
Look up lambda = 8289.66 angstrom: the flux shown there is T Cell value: 0.7751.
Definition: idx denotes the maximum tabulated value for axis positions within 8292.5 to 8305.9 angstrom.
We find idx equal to 0.8646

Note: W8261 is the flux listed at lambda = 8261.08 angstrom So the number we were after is 1.078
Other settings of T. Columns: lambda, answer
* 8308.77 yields 0.7149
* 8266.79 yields 0.8925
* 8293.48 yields 0.8505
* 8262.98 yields 0.5003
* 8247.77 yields 0.9139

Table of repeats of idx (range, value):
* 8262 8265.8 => 0.6377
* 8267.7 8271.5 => 0.7345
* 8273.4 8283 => 0.8317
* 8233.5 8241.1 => 0.911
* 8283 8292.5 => 0.9039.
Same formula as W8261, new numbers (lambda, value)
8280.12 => 0.8317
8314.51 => 0.6478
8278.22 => 0.8022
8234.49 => 0.6278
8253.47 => 0.815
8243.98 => 1.098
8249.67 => 0.7988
